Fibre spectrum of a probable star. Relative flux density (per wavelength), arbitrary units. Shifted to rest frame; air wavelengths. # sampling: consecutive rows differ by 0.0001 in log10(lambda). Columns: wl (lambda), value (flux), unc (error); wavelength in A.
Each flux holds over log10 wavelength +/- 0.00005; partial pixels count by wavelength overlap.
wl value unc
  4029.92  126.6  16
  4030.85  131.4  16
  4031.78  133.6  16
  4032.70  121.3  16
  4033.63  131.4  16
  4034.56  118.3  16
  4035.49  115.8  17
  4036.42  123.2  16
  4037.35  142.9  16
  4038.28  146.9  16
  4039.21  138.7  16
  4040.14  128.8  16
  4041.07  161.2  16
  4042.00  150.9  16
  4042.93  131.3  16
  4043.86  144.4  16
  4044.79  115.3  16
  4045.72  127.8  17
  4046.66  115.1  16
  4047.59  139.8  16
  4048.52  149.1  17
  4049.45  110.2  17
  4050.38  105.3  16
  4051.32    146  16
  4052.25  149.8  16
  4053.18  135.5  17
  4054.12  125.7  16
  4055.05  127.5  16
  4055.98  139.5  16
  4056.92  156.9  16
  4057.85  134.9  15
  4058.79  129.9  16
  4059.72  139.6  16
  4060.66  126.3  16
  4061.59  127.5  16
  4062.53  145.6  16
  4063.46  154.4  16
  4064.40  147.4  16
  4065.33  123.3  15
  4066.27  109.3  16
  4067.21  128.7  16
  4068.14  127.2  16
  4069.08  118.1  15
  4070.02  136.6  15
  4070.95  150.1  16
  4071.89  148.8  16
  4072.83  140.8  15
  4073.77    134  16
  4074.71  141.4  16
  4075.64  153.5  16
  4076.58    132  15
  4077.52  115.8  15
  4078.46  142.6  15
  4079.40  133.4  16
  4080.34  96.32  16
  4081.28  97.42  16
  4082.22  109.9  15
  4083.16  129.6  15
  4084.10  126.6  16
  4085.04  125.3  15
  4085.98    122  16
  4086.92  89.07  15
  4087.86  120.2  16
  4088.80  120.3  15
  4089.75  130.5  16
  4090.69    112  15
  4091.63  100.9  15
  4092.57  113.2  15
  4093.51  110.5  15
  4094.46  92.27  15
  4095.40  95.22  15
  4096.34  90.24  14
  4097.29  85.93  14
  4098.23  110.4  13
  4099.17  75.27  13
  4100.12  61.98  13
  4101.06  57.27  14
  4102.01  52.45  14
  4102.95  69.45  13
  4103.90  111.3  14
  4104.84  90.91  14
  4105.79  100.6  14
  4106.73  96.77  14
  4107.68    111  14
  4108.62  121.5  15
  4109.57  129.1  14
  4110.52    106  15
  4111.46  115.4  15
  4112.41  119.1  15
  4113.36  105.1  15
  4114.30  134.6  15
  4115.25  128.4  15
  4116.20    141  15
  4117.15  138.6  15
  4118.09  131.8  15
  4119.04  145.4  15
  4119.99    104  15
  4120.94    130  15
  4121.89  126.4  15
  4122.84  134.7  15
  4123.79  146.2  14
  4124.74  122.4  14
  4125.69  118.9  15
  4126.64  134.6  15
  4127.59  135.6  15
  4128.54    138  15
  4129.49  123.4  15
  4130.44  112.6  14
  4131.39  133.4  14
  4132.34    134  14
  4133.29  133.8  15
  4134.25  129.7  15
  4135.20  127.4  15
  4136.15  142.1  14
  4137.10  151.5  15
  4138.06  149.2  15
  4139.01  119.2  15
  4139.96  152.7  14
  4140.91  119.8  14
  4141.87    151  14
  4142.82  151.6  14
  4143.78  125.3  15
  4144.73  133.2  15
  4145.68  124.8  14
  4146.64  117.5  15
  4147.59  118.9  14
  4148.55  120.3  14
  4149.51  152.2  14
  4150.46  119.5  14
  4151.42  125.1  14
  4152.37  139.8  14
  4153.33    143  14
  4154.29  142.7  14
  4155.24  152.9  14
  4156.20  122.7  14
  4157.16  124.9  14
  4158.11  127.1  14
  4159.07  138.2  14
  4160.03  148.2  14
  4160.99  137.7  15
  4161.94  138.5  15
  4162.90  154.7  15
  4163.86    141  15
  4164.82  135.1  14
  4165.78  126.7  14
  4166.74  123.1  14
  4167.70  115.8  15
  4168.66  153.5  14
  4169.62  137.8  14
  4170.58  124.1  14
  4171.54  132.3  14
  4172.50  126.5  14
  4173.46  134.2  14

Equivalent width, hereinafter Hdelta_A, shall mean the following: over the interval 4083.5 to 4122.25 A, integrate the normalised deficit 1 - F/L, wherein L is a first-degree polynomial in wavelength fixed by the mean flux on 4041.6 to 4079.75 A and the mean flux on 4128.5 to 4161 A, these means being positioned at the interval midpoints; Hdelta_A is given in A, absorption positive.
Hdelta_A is 7.4 A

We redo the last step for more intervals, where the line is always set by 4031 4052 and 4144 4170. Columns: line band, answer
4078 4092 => 1.6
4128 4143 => -0.2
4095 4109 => 4.7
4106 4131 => 1.6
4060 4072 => -0.1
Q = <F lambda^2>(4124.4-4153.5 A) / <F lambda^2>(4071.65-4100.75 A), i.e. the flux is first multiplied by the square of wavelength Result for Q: 1.19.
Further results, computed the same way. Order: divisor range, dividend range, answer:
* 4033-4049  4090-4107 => 0.70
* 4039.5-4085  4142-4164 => 1.07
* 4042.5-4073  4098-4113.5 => 0.73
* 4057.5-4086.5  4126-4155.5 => 1.06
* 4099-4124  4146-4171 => 1.24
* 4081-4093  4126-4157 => 1.19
